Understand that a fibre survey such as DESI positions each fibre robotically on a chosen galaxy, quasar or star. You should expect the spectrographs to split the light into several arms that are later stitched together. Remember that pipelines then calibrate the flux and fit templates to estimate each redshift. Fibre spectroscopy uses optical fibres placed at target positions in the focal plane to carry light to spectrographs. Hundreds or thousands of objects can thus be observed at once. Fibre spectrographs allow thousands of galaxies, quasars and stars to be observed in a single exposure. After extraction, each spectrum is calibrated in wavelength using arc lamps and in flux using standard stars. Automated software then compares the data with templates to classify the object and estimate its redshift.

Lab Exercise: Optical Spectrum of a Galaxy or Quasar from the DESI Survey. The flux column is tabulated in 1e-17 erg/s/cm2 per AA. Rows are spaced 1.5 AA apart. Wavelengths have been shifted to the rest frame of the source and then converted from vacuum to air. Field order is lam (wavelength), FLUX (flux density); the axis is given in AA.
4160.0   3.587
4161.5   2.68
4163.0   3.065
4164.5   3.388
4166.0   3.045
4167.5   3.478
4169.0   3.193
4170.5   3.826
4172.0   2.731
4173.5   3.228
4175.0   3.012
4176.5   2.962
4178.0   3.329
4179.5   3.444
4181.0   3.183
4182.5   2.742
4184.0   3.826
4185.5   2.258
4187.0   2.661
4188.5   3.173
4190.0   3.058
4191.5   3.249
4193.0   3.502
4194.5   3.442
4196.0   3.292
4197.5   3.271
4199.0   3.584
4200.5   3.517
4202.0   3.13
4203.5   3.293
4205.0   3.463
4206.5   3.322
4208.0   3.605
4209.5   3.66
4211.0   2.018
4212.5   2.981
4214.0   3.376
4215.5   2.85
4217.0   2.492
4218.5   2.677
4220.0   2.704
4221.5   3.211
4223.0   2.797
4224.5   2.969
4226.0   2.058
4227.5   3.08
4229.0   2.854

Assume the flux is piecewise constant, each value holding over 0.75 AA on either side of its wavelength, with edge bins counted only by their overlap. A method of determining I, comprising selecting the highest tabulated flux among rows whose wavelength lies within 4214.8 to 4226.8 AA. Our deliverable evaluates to 3.211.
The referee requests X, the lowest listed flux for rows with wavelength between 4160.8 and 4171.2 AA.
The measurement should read 2.68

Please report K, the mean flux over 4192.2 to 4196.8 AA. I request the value 3.41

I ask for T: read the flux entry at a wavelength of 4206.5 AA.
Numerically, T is 3.322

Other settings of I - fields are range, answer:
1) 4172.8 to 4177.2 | 3.228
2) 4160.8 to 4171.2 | 3.826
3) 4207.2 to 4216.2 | 3.66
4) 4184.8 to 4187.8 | 2.661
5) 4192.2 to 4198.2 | 3.502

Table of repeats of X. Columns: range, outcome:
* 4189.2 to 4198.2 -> 3.058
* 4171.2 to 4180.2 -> 2.731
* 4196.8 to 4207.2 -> 3.13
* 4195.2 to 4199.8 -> 3.271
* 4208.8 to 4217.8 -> 2.018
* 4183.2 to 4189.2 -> 2.258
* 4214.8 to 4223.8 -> 2.492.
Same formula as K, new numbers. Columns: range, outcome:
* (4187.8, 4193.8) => 3.25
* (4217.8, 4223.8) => 2.85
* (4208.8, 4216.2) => 2.97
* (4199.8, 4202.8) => 3.32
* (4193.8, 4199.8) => 3.4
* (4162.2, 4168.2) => 3.24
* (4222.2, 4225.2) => 2.89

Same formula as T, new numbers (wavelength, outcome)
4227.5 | 3.08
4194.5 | 3.442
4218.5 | 2.677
